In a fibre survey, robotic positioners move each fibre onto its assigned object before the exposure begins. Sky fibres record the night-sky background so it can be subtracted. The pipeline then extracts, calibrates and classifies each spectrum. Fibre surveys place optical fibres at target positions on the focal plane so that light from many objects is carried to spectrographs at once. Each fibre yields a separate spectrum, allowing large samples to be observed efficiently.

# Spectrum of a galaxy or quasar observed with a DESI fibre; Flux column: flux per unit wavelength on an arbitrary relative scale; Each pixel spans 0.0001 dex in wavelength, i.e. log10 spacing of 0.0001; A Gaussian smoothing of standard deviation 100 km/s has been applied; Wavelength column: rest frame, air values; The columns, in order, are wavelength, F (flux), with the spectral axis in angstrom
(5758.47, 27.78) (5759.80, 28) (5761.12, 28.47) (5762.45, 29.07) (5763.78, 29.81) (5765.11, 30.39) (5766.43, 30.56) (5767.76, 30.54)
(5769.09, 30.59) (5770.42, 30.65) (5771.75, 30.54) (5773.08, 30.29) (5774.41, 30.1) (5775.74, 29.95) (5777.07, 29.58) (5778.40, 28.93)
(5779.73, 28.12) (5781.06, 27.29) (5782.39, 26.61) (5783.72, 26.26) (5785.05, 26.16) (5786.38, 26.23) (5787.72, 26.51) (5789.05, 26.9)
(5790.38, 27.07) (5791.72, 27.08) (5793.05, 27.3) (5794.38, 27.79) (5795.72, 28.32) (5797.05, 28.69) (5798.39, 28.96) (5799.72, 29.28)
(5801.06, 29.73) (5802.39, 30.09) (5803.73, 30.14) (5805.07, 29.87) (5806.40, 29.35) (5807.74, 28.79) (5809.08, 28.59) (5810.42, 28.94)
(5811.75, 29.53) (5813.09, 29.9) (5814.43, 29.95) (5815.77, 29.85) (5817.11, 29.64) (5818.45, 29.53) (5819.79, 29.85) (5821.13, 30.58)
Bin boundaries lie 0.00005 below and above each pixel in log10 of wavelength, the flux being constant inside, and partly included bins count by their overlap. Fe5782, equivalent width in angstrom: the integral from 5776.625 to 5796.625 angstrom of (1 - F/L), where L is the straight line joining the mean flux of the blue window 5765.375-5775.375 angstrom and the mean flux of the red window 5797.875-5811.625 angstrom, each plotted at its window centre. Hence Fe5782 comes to 1.75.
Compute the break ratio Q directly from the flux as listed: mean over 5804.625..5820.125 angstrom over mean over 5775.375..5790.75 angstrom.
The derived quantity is 1.07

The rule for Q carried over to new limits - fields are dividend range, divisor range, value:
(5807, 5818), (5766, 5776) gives 0.97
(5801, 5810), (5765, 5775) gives 0.97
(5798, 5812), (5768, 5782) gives 0.99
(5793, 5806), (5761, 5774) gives 0.97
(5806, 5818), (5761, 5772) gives 0.98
